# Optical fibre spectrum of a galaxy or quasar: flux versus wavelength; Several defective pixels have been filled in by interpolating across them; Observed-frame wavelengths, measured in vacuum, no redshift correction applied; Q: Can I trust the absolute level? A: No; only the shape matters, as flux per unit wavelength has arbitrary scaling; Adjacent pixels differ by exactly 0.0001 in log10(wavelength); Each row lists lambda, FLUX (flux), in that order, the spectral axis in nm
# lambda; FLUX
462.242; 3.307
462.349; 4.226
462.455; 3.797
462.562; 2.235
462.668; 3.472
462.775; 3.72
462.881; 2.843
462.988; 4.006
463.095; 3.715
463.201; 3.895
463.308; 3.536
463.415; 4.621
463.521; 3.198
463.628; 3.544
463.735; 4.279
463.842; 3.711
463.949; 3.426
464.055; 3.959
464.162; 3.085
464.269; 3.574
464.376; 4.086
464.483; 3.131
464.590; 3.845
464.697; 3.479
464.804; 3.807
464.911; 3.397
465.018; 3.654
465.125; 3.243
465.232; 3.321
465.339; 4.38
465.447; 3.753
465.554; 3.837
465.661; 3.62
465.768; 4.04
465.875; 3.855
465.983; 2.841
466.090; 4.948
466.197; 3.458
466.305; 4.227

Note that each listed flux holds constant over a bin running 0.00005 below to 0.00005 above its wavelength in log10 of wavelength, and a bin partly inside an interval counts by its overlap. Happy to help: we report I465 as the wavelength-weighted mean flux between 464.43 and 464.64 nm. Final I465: 3.48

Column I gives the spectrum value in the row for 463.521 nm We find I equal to 3.198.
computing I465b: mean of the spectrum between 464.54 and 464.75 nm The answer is 3.66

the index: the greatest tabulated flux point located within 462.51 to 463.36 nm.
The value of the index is 4.006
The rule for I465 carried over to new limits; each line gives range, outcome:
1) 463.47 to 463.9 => 3.68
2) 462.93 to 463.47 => 3.94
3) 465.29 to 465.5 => 4.04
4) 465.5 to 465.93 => 3.84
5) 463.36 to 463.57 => 3.93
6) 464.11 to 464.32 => 3.33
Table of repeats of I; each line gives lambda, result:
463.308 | 3.536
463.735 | 4.279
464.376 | 4.086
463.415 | 4.621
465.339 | 4.38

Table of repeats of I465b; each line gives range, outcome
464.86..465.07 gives 3.53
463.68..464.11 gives 3.84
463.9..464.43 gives 3.63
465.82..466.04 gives 3.38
